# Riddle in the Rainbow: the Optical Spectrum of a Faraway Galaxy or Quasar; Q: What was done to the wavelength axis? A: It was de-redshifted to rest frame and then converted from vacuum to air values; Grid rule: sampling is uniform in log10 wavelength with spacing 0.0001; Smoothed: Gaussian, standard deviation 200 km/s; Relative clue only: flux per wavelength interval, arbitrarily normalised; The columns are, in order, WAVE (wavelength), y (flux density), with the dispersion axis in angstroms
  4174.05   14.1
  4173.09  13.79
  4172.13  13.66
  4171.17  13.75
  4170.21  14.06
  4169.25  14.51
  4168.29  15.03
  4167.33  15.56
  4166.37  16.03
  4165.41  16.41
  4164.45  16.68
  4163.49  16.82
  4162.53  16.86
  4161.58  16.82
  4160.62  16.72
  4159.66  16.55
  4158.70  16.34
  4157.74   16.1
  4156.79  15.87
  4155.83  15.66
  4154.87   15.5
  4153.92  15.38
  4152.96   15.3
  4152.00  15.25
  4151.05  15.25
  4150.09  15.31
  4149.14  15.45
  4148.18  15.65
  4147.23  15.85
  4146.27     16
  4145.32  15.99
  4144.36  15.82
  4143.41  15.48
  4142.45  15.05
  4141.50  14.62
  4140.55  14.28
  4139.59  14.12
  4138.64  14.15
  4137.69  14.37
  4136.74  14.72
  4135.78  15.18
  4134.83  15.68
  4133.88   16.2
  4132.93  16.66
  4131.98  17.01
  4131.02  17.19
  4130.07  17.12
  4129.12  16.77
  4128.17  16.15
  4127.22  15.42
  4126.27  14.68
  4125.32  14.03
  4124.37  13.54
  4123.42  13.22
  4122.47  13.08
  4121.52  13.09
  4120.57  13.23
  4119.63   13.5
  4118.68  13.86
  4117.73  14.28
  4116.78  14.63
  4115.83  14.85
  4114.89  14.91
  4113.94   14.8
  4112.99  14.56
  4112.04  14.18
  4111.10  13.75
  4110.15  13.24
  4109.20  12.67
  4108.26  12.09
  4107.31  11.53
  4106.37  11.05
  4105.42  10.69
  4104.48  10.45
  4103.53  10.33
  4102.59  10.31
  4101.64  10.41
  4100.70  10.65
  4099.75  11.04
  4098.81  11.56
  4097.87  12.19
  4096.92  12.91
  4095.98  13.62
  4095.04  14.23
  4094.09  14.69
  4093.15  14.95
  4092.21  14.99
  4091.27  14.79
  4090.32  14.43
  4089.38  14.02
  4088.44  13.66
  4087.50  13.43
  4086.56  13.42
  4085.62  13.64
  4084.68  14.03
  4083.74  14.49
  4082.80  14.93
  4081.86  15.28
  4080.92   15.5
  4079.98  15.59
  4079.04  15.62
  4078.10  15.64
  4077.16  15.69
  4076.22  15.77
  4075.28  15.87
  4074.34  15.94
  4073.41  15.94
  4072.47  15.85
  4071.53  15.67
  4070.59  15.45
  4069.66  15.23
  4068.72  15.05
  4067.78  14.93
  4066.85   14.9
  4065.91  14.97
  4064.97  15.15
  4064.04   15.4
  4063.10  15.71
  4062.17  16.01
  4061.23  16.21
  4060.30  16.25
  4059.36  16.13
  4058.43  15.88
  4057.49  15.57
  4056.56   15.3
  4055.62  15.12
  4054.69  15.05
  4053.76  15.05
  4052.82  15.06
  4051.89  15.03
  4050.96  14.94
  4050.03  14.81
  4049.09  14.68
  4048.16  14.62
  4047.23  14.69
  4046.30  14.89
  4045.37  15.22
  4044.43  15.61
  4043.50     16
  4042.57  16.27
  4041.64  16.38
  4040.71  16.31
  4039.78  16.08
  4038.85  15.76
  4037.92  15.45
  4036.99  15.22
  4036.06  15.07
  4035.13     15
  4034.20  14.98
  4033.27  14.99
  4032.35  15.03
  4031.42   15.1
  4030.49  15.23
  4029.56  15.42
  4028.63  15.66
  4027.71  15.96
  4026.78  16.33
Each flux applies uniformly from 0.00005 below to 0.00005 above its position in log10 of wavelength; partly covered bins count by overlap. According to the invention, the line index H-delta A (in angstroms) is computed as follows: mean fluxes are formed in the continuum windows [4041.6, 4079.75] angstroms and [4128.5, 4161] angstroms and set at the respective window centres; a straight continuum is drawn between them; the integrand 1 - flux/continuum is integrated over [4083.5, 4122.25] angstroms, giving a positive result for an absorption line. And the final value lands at 6.0 angstroms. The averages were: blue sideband 15.4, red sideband 15.7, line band 13.1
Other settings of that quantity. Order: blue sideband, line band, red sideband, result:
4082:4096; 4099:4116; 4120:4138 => 2.8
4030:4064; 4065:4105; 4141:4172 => 3.6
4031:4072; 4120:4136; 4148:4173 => 0.4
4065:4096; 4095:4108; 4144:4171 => 3.2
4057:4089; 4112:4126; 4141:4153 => 1.3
